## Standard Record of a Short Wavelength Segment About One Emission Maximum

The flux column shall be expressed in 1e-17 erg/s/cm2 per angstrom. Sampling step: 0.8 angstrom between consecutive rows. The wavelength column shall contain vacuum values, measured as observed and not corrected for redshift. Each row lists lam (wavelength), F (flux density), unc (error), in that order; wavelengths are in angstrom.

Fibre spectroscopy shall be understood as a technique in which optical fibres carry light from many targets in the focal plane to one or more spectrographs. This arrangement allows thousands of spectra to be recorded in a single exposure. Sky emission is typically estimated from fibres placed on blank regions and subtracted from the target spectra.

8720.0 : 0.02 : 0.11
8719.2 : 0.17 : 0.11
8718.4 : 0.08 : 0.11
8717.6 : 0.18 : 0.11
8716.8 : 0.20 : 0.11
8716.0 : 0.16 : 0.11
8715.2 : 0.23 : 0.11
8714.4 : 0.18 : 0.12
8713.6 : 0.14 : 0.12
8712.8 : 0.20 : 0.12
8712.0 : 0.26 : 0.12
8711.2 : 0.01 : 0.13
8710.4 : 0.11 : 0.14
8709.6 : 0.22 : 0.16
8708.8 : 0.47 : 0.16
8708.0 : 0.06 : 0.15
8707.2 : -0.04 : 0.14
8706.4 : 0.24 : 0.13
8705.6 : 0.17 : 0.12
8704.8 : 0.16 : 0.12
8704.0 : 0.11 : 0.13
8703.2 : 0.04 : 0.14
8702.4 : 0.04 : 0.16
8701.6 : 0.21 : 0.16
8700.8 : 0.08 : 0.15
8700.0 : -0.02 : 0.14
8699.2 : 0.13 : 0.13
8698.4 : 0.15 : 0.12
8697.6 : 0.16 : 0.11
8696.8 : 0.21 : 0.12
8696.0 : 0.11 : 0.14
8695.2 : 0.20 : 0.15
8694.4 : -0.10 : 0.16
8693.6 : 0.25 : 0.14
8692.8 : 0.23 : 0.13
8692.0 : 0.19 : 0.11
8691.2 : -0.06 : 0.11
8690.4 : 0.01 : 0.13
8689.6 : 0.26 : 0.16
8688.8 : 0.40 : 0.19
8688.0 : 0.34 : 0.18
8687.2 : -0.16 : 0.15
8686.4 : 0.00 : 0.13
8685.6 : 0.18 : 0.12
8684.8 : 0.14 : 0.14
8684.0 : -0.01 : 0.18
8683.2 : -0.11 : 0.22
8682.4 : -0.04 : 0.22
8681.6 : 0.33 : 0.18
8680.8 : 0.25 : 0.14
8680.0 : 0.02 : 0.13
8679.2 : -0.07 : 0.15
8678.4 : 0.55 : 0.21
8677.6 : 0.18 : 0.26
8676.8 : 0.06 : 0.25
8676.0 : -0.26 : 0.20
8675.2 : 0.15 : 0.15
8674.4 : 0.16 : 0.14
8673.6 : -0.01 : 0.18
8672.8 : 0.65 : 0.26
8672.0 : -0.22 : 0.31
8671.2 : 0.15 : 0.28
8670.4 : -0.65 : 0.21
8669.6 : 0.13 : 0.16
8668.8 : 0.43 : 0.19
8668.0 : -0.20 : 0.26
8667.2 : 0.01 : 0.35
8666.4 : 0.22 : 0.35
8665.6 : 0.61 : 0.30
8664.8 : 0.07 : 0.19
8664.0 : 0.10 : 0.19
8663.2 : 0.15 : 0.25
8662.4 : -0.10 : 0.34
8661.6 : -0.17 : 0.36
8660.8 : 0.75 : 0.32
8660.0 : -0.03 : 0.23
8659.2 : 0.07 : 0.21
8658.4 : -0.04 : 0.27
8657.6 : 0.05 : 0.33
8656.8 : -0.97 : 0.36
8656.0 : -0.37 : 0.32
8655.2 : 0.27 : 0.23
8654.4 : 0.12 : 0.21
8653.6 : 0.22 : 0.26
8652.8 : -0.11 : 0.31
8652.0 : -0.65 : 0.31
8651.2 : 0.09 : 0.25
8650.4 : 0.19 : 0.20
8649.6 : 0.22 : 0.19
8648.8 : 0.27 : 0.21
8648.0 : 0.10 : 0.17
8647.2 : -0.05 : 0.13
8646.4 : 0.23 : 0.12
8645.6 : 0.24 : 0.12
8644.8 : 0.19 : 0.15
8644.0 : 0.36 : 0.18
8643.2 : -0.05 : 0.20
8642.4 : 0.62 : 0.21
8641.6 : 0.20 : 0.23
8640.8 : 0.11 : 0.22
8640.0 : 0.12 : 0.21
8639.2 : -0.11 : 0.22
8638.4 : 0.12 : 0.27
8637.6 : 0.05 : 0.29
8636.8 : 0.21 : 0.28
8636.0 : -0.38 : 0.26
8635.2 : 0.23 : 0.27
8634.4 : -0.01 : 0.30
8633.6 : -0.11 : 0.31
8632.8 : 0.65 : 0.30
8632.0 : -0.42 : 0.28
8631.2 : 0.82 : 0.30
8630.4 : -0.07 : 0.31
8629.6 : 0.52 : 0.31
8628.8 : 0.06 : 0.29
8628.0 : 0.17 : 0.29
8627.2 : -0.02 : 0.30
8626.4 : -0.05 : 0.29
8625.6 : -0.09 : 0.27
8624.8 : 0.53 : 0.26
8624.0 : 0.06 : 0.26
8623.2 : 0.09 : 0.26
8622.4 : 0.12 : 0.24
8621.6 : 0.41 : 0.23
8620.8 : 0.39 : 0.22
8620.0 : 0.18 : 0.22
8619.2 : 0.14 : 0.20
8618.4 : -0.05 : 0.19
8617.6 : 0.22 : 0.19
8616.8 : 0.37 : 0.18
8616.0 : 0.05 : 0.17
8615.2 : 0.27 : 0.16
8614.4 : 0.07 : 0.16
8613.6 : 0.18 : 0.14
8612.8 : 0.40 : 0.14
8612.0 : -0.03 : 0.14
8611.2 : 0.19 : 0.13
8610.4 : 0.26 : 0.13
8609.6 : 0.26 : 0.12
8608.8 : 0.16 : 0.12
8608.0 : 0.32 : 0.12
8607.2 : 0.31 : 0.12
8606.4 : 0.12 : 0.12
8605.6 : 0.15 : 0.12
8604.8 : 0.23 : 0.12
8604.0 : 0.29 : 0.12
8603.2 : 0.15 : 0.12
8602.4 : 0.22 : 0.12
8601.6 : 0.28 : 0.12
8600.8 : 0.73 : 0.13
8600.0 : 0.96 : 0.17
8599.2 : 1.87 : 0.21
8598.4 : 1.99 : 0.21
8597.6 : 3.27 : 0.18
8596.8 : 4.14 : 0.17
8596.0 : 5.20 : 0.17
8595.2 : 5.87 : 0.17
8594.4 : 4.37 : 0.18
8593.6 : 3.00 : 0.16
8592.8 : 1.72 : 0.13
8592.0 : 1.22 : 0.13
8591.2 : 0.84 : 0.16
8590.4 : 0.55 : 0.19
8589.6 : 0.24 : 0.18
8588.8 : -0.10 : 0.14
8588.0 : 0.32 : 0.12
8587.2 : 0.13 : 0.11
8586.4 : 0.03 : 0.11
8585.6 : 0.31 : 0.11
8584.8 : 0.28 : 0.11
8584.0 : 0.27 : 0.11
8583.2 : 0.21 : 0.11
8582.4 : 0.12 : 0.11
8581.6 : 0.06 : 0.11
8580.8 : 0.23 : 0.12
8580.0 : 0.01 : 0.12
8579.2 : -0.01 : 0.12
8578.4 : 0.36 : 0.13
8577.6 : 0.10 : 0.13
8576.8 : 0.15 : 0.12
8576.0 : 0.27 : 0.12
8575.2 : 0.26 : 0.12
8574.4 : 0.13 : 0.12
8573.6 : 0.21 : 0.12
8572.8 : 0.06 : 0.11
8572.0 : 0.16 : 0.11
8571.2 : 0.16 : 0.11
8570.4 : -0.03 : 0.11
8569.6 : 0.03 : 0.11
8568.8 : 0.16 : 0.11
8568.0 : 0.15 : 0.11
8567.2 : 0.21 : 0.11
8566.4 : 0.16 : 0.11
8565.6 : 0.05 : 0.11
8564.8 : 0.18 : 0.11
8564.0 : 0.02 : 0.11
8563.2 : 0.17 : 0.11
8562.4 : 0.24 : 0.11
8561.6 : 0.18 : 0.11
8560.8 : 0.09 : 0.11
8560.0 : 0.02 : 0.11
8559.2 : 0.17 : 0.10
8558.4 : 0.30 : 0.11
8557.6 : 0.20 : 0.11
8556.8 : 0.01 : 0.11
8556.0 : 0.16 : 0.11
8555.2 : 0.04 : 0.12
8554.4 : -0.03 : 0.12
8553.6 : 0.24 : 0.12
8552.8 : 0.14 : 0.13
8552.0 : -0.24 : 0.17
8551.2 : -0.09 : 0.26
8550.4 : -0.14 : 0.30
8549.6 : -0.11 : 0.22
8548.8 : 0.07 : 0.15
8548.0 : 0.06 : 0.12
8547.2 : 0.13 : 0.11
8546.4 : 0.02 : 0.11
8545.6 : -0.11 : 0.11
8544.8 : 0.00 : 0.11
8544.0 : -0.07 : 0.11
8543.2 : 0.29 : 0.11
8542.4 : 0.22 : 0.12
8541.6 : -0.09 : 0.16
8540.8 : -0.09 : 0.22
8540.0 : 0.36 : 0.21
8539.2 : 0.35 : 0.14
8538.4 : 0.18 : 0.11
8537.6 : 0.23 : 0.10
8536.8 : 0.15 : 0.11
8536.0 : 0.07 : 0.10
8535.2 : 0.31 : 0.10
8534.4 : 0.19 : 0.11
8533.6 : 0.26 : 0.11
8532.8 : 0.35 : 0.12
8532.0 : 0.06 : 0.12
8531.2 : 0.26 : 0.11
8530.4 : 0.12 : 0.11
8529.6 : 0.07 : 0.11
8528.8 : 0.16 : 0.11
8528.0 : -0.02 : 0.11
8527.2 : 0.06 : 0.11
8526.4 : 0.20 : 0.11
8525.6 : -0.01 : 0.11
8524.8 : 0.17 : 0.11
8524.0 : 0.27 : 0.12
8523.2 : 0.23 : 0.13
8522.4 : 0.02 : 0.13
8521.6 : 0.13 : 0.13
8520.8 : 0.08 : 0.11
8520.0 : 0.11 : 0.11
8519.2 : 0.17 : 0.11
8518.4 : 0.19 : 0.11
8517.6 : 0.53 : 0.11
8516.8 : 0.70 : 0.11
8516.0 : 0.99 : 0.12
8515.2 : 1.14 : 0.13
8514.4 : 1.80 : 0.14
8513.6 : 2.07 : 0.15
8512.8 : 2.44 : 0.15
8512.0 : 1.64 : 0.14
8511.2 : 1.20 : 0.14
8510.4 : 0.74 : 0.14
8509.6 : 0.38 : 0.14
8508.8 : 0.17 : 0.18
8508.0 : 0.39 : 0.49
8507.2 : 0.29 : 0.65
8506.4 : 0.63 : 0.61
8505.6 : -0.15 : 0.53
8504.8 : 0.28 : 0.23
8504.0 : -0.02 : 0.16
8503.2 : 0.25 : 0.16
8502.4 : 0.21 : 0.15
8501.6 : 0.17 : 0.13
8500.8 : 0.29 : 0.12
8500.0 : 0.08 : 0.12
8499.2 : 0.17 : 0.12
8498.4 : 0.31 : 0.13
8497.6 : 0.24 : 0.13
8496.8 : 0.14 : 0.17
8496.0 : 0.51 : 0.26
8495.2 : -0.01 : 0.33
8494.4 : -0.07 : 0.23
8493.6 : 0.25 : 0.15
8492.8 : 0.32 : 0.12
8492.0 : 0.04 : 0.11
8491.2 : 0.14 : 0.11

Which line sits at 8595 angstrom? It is [O III] 5007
